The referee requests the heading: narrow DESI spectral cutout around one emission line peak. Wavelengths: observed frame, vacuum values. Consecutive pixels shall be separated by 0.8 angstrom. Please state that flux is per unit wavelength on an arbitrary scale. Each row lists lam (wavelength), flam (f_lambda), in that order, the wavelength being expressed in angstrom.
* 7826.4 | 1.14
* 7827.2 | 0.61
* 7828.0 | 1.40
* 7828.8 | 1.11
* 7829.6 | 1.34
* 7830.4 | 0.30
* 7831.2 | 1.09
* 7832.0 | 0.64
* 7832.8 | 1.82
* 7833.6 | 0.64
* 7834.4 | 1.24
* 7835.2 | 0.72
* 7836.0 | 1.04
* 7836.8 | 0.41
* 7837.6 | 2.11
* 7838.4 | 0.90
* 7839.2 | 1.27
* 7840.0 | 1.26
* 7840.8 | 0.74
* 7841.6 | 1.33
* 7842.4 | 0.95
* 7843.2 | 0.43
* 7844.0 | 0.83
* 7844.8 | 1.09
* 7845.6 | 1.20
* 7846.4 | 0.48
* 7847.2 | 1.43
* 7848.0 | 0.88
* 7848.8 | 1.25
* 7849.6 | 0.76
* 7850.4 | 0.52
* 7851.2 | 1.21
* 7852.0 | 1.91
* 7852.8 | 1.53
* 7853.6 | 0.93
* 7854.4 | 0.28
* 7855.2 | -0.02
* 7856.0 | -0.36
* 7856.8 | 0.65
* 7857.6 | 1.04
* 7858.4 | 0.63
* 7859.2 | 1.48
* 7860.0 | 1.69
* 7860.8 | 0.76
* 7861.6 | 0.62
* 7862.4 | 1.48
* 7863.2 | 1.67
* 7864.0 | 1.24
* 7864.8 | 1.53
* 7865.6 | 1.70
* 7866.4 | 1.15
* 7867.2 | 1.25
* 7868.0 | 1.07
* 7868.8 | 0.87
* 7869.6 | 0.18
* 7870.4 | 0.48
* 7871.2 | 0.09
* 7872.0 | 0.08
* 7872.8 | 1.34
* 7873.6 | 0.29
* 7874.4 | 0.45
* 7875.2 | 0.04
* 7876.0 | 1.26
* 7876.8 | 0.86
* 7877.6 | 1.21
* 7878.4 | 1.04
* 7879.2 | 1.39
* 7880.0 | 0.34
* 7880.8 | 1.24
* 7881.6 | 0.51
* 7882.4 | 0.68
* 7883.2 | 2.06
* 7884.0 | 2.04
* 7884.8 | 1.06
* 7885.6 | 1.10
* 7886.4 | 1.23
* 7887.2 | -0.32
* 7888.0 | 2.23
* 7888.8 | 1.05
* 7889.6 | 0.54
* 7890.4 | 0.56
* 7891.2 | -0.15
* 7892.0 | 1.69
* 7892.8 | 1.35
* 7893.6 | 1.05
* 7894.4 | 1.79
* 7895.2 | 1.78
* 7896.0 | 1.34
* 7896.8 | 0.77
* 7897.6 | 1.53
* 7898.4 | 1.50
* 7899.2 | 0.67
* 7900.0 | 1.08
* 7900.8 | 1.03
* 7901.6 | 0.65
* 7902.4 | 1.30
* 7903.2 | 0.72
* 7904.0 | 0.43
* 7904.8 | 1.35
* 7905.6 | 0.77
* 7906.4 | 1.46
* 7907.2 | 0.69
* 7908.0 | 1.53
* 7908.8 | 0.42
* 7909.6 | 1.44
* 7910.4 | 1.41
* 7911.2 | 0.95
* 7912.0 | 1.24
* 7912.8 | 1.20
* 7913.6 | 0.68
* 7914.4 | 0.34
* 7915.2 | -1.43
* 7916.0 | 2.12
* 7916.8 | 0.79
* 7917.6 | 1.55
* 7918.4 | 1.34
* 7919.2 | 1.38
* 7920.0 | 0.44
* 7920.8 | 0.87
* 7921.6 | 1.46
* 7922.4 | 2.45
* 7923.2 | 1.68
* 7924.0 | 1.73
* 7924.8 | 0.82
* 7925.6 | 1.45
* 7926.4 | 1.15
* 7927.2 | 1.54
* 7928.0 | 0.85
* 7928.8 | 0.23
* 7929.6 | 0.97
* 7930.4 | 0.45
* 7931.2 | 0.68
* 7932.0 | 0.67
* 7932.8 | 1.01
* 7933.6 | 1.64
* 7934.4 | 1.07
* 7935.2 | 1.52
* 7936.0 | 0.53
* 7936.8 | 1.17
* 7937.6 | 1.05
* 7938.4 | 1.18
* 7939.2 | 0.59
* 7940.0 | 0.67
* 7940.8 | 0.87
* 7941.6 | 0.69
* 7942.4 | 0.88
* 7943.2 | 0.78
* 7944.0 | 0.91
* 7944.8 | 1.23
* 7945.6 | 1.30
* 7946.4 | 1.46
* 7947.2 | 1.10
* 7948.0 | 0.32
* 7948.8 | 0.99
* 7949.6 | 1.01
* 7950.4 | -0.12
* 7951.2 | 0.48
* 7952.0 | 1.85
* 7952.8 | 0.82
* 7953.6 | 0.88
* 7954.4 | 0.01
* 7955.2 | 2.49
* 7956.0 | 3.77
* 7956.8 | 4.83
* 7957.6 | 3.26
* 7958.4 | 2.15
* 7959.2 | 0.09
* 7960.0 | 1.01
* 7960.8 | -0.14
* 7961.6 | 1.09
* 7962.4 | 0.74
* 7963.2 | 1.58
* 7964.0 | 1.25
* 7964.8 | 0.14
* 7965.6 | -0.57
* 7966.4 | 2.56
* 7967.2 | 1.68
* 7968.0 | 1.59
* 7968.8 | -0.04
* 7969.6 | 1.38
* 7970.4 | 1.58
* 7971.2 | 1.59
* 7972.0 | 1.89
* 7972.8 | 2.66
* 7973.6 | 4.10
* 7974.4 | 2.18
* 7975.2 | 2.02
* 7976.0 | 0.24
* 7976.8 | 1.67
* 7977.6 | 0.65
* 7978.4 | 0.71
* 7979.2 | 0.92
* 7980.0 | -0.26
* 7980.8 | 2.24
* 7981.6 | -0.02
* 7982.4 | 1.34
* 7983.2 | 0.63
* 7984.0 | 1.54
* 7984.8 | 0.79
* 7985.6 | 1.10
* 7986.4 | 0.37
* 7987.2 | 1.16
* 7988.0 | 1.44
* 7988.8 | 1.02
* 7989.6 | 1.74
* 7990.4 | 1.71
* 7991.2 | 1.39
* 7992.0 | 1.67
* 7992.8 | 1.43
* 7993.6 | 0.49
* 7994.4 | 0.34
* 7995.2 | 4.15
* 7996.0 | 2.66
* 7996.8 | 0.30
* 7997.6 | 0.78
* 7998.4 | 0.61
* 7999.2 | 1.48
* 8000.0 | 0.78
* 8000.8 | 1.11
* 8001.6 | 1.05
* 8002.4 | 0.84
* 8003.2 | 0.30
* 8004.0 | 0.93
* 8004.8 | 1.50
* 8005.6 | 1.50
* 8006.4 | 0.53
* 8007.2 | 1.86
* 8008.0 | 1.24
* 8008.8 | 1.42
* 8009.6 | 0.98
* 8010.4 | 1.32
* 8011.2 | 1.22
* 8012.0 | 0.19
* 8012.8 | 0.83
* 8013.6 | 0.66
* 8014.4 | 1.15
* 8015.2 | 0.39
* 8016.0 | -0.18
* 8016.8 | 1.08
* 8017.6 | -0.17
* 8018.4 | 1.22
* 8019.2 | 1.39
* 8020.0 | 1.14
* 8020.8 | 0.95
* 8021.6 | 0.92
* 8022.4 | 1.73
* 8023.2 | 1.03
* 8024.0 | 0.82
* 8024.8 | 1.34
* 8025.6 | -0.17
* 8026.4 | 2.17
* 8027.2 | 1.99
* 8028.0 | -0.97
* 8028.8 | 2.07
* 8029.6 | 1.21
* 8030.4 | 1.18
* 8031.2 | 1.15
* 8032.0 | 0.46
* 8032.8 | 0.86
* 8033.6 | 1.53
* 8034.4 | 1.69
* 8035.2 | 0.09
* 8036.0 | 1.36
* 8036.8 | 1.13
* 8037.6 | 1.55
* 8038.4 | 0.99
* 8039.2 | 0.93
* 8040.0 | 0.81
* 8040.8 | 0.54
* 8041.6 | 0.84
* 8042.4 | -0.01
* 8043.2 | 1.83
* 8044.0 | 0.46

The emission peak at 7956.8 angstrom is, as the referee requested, [S II] 6716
